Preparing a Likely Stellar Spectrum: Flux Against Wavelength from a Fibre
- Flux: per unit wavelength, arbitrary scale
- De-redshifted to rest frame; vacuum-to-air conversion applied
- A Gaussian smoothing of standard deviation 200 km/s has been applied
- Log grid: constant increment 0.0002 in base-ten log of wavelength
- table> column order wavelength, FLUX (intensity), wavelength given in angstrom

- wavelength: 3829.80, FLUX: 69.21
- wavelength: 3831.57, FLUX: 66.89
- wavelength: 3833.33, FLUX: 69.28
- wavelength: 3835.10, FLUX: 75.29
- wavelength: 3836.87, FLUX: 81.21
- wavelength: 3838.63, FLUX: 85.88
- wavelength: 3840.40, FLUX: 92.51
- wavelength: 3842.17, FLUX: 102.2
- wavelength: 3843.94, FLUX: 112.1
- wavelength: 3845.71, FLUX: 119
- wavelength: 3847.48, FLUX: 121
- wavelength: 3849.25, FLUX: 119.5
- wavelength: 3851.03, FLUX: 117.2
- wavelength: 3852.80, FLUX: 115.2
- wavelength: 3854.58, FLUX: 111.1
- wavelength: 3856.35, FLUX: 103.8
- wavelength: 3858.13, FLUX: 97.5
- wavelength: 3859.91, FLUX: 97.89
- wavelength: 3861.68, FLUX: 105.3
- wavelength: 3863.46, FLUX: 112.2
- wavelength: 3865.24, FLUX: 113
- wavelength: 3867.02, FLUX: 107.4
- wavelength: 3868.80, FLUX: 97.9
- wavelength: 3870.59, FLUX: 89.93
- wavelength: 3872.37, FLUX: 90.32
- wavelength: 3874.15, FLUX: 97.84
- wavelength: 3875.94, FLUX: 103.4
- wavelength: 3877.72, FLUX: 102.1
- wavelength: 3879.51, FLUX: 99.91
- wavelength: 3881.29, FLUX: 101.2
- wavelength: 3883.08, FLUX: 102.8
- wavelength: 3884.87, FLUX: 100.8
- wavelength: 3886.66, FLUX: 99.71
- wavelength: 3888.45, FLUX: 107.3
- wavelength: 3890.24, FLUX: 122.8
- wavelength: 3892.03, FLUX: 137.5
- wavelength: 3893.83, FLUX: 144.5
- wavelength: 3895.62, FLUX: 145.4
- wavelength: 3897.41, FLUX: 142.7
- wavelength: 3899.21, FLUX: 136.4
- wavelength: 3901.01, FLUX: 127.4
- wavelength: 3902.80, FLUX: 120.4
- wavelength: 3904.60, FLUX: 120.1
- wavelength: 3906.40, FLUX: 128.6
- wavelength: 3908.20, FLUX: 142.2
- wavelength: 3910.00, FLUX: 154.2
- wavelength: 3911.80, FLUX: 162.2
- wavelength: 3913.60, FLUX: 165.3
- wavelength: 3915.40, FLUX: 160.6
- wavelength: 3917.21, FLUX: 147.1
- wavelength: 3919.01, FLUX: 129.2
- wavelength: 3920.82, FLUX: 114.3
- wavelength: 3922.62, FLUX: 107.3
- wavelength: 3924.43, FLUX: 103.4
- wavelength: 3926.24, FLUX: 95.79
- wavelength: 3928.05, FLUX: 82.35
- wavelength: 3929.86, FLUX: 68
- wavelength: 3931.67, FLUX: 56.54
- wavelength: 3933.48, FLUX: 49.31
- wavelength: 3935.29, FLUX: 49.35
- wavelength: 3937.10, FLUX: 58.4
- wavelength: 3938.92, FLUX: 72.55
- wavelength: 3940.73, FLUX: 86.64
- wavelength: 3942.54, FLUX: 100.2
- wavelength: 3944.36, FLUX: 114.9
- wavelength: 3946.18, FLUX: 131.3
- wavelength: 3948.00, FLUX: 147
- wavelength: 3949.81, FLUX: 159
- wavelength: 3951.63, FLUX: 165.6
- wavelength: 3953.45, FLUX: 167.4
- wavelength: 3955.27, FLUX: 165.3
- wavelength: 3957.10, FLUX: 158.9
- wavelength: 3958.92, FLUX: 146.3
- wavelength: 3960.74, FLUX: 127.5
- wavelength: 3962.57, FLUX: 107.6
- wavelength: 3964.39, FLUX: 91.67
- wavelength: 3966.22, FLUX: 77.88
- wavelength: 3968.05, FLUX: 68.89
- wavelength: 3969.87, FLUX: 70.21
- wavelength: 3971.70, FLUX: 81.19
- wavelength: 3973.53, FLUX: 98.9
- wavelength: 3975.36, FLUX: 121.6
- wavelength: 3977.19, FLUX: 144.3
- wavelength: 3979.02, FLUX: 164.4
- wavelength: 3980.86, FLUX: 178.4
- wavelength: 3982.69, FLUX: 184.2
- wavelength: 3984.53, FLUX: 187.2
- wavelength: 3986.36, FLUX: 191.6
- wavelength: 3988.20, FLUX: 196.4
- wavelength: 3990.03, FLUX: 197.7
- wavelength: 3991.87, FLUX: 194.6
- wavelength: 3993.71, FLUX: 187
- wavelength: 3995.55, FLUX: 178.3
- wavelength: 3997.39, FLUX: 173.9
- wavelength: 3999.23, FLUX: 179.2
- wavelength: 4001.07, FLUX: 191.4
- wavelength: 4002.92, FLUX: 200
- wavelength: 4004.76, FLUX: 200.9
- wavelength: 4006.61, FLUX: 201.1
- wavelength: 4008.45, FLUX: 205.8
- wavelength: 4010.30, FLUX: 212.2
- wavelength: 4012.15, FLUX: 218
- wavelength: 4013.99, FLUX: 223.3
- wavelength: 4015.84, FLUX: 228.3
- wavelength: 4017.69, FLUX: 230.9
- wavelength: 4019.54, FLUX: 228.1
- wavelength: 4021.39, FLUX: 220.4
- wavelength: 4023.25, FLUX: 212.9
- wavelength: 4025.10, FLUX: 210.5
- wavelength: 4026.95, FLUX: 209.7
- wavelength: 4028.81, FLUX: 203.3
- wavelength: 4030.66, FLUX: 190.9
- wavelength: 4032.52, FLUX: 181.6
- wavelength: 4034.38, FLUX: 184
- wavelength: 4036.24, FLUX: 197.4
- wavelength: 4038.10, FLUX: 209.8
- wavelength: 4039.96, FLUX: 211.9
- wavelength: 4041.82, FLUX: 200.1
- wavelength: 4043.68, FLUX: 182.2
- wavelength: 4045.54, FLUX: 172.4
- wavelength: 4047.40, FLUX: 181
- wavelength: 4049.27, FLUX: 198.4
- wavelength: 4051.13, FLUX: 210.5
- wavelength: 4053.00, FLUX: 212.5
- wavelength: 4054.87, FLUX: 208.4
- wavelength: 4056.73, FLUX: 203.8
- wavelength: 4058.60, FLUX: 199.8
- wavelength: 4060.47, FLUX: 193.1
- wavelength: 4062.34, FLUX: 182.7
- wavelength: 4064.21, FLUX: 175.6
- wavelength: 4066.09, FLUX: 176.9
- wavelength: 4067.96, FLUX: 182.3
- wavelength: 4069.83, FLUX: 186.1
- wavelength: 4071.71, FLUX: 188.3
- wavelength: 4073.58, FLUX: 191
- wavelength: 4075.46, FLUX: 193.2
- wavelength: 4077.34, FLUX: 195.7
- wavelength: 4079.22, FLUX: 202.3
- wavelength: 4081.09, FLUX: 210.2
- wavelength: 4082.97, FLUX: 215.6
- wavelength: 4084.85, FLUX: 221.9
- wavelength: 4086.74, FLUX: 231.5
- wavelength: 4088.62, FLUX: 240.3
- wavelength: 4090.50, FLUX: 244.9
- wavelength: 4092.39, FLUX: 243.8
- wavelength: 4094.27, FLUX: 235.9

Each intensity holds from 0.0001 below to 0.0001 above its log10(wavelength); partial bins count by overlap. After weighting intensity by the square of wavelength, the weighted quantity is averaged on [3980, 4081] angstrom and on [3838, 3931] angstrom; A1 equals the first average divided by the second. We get 1.8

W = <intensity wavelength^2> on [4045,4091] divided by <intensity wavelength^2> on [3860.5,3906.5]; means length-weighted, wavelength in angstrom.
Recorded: 1.94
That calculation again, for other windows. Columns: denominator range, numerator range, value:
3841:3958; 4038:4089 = 1.87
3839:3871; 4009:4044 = 2.12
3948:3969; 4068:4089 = 1.66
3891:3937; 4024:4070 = 1.76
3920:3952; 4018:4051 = 2.18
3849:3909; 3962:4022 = 1.60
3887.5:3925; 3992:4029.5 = 1.61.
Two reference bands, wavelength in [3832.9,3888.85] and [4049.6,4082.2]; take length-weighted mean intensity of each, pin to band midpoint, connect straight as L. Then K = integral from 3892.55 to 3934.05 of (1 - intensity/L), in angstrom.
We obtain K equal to 0.6 angstrom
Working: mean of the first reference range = 102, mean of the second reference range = 195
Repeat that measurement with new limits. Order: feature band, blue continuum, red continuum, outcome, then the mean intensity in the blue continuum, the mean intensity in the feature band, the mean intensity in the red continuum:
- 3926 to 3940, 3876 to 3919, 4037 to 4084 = 7.6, 129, 65.4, 195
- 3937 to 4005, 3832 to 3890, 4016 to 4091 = 6.8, 102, 145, 202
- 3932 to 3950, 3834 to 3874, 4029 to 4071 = 6.3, 103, 93.2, 193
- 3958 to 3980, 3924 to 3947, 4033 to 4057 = 1.6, 81.6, 109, 197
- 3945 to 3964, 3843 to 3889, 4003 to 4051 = 1.7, 106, 146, 205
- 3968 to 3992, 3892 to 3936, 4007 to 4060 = 2.6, 119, 150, 205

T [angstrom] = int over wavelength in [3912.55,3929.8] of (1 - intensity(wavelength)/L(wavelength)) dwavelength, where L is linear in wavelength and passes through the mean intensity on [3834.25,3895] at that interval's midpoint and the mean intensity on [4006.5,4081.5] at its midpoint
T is 1.9 angstrom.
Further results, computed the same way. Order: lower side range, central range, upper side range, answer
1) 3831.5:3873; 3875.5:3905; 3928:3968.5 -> -4.3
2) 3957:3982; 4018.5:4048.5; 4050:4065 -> -4.2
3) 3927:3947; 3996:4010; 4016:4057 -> -2.8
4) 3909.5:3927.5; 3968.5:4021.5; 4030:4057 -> -2.5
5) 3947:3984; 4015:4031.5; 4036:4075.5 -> -4.2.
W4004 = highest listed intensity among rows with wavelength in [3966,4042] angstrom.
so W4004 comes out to 230.9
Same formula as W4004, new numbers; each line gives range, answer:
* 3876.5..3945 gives 165.3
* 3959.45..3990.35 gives 197.7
